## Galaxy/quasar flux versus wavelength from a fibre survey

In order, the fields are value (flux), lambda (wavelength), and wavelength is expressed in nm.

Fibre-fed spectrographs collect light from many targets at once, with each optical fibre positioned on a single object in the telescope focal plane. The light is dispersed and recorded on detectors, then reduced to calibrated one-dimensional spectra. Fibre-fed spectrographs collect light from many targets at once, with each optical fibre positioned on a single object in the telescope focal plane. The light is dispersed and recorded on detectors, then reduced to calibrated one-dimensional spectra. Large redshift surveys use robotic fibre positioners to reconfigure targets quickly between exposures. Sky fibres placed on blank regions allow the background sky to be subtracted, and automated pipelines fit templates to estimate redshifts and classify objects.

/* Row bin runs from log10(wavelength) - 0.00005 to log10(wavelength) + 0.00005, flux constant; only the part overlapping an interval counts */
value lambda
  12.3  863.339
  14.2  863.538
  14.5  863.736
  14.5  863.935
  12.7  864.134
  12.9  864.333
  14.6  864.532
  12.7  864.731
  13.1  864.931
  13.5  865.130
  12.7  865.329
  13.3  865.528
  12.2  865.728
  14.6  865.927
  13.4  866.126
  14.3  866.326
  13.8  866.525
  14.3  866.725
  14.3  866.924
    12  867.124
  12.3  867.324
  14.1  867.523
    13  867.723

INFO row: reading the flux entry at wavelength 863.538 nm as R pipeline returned 14.2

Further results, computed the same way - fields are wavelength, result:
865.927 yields 14.6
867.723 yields 13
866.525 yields 13.8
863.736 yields 14.5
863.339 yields 12.3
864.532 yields 14.6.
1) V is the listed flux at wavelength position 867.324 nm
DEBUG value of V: 12.3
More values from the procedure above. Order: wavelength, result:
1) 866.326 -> 14.3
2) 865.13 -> 13.5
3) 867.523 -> 14.1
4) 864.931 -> 13.1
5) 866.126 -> 13.4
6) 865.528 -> 13.3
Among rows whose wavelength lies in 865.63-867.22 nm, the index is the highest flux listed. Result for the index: 14.6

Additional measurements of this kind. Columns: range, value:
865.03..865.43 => 13.5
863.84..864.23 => 14.5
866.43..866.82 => 14.3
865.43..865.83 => 13.3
